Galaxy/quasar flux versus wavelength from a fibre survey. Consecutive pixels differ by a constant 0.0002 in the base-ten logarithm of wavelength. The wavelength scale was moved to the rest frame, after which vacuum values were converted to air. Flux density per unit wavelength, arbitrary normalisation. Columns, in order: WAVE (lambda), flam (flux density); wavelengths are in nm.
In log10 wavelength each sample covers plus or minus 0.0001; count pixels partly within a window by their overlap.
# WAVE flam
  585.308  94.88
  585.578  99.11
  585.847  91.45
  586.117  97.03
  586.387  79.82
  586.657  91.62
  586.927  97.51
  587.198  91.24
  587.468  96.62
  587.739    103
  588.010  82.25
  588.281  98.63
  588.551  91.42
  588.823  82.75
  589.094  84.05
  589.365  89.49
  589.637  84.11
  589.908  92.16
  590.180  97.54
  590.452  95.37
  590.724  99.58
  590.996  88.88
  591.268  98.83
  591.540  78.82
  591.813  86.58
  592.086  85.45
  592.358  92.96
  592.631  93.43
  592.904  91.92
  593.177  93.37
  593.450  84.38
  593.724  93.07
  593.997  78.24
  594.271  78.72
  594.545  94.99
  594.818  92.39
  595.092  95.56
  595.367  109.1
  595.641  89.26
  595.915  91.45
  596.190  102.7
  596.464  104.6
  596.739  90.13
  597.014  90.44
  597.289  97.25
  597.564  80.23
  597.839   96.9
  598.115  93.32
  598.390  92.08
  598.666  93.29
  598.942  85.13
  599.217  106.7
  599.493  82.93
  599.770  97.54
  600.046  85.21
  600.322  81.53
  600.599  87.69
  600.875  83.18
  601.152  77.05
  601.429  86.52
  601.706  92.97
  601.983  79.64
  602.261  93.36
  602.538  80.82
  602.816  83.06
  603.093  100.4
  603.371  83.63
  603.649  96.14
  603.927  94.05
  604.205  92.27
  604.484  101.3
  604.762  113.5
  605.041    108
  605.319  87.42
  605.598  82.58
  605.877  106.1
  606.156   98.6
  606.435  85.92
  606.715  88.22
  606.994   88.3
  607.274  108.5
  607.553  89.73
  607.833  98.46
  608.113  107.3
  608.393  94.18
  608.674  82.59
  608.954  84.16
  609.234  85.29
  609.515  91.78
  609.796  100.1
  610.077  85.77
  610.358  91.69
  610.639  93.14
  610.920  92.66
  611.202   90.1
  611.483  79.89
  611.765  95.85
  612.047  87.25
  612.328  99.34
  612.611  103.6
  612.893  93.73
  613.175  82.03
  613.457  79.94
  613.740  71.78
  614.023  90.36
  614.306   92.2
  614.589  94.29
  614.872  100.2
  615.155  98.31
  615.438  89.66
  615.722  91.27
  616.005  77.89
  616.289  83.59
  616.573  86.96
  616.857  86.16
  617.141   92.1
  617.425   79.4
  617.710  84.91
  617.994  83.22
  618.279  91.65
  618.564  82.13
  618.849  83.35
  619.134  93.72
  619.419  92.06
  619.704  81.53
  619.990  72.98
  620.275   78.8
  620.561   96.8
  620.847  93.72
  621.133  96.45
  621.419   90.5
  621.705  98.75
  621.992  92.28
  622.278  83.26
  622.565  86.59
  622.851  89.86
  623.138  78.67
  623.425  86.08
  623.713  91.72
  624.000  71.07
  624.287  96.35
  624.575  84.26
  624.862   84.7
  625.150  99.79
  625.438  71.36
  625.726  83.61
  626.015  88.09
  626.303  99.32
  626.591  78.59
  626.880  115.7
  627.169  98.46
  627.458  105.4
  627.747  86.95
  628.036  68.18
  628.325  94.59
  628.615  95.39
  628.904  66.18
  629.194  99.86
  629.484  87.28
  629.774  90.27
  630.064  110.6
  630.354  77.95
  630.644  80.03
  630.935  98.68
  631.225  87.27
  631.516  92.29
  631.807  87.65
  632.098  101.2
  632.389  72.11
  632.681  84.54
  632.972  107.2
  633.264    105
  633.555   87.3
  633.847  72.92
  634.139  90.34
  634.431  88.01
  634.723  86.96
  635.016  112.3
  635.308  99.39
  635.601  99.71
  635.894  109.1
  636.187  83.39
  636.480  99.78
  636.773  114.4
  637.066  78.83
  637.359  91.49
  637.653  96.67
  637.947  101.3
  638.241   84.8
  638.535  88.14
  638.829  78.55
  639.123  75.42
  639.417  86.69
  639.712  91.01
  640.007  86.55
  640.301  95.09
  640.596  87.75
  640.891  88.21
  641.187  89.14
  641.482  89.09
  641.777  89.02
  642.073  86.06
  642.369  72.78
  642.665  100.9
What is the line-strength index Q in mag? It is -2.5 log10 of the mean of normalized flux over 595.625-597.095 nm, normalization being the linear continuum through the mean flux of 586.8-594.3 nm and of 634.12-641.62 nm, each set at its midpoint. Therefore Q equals -0.05 mag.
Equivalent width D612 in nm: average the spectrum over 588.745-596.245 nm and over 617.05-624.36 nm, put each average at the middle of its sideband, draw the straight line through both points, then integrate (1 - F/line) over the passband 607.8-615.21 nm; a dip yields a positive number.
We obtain -0.236 nm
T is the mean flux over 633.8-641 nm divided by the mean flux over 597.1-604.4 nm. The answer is 1.03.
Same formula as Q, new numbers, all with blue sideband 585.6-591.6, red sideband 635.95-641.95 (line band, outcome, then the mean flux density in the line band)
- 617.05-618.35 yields 0.062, 85.7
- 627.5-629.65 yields 0.048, 86.5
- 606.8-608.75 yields -0.054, 95.8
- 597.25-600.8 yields 0.012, 90.4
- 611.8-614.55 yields 0.019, 89.4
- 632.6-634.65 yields -0.007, 90.9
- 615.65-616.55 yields 0.084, 84.1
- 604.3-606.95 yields -0.061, 96.5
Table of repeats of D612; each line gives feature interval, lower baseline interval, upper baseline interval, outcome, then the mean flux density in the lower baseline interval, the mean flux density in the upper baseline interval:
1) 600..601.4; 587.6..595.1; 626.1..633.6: 0.12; 90.2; 91.5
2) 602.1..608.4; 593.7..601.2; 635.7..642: -0.26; 91.2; 90.7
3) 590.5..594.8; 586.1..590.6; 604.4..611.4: 0.11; 91.3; 94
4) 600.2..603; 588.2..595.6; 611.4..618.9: 0.15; 90.7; 88.3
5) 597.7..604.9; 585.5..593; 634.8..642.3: 0.06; 91.4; 91.8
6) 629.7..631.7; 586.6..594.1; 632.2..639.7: 0.02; 90.9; 91.8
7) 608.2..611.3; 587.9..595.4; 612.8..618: -0.08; 90.3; 87.3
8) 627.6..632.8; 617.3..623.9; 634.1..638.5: 0.26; 87.2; 95.7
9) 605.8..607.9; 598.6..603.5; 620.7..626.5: -0.17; 87.7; 88.2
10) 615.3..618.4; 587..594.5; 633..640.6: 0.18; 90.2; 92.3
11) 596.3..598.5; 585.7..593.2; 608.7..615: -0.06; 91.3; 90.1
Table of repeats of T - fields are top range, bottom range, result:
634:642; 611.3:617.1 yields 1.03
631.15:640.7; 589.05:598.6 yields 1.00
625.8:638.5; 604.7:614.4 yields 1.00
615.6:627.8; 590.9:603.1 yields 0.98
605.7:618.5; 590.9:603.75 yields 1.00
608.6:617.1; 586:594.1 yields 0.99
